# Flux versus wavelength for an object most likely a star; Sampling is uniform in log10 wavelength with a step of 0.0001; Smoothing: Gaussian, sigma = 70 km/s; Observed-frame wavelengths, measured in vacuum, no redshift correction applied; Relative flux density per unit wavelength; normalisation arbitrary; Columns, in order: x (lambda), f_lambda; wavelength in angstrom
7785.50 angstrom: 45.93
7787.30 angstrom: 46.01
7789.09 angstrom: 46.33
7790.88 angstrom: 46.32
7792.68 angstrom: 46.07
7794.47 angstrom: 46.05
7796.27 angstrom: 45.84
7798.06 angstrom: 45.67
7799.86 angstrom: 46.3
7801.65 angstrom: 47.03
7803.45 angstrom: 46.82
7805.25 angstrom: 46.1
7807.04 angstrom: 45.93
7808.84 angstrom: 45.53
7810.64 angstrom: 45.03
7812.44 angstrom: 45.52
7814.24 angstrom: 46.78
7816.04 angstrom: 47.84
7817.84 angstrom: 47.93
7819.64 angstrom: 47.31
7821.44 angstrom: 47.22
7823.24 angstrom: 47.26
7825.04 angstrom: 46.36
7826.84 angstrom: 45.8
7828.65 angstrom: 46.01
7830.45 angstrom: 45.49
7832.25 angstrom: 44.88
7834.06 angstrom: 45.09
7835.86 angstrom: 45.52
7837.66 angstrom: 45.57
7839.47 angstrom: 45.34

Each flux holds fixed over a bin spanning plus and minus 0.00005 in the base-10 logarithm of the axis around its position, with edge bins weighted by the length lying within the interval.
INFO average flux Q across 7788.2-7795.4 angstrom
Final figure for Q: 46.2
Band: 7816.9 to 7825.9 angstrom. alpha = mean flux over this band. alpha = 47.2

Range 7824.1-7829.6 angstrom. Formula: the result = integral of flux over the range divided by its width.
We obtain 46.1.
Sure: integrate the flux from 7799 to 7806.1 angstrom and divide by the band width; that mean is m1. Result 46.6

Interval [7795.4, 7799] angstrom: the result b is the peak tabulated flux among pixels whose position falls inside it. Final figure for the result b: 45.84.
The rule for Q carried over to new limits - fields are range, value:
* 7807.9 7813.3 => 45.3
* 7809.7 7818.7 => 46.6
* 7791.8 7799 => 45.9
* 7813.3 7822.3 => 47.4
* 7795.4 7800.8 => 46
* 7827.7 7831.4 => 45.7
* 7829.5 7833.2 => 45.2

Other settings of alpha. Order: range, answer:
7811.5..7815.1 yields 46.1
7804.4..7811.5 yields 45.7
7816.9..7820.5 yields 47.6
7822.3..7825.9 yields 46.9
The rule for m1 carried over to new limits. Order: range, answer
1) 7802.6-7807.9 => 46.3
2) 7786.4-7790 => 46.2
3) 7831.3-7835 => 45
